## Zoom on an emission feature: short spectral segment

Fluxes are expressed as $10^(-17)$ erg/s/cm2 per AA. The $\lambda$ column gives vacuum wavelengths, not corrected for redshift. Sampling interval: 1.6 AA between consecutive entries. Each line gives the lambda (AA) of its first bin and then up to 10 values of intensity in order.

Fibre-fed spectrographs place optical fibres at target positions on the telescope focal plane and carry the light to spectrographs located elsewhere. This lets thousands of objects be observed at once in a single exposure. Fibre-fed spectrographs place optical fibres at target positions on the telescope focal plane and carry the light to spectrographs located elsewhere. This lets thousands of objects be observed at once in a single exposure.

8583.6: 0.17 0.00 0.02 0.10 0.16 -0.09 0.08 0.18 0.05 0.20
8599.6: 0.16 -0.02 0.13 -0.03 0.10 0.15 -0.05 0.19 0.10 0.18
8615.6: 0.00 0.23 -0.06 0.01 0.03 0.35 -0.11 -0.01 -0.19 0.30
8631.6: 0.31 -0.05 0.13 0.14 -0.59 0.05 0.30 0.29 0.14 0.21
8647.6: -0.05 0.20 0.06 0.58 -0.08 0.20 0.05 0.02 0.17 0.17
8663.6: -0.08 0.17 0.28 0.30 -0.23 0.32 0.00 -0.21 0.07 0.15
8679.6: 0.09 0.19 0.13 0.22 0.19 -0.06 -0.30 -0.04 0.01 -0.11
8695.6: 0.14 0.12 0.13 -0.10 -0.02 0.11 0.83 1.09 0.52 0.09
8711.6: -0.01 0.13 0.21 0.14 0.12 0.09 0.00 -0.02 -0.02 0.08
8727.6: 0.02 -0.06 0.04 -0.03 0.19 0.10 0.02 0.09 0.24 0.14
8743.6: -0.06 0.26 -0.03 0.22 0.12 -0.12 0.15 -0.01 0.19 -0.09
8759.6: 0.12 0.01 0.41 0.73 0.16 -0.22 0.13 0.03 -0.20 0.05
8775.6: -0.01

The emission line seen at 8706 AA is H-beta 4861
